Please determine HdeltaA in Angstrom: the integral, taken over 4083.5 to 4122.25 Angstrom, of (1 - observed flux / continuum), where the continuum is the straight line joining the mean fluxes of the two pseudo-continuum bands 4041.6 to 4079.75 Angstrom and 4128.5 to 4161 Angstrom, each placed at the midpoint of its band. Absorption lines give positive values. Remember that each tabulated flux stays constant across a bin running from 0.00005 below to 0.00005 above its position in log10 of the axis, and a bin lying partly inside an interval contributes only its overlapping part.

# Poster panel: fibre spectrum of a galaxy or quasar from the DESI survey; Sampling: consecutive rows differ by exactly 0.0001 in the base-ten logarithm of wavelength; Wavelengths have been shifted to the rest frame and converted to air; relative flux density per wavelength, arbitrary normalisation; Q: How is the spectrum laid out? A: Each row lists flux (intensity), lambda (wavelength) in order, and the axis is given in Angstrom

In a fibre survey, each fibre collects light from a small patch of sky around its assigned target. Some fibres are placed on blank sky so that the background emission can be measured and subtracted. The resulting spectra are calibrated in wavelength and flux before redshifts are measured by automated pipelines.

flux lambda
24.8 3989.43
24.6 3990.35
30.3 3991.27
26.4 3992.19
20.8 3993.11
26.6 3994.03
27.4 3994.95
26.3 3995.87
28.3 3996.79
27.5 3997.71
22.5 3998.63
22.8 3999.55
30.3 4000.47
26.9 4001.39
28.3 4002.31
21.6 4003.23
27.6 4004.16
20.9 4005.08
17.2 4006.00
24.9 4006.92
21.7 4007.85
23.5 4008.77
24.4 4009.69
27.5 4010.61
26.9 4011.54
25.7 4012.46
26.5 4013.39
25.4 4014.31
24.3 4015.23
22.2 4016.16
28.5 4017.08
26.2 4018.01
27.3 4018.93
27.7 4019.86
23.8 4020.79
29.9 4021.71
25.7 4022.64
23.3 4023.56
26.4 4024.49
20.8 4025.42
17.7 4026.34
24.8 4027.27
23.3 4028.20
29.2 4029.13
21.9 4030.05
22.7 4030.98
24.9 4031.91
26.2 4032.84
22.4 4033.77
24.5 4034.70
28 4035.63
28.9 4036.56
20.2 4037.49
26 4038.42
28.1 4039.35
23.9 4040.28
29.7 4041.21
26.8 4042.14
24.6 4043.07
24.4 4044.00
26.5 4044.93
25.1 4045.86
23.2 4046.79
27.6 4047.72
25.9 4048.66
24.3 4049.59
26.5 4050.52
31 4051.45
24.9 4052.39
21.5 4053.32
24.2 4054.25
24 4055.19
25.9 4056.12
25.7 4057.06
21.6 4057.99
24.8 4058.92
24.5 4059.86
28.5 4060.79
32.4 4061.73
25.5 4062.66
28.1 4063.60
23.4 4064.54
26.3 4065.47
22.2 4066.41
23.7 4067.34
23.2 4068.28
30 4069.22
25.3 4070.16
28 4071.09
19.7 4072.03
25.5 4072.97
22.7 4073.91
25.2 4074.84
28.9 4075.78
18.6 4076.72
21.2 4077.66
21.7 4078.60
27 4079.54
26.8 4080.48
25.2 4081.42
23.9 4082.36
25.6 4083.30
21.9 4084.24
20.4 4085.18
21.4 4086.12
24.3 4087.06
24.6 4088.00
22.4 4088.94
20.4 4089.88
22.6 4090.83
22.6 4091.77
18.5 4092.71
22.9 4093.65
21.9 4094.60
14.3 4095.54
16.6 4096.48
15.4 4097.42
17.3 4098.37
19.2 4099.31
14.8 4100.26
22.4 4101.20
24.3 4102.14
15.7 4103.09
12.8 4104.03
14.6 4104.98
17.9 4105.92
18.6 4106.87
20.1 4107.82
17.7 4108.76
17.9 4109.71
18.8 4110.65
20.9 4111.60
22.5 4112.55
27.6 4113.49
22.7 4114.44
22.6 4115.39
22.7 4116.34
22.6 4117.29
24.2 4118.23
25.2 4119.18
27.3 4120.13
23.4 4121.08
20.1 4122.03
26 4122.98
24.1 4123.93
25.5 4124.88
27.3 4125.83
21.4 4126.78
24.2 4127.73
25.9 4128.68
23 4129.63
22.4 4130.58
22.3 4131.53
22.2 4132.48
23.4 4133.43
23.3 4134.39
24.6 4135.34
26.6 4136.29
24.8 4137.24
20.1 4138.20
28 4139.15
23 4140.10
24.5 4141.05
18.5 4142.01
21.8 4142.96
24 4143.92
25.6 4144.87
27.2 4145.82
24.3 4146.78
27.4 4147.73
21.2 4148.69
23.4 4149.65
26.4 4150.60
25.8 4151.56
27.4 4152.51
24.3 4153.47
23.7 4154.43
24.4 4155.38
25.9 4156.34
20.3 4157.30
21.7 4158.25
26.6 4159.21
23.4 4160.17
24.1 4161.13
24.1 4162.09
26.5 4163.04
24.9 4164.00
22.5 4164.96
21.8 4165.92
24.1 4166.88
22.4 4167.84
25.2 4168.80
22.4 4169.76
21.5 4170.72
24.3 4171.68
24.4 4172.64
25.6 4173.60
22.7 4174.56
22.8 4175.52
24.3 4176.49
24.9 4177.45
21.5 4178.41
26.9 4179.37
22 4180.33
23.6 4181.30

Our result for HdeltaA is 6.2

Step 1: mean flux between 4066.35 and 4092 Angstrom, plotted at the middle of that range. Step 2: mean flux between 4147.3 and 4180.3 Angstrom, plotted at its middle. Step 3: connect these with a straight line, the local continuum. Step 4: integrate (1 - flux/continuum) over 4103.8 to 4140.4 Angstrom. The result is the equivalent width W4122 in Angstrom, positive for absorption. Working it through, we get 2.0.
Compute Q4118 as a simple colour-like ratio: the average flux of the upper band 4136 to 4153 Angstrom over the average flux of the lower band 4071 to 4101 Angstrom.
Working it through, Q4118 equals 1.1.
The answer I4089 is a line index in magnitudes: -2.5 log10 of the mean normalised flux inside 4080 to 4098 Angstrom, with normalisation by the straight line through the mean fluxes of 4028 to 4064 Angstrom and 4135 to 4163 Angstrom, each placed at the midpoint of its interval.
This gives 0.159 mag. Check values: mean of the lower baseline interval 25.6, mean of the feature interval 21.6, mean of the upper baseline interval 24.3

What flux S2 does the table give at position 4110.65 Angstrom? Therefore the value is 18.8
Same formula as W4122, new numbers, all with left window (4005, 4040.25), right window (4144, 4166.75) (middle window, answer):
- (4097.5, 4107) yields 2.7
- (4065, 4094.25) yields 1.2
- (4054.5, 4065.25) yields -0.5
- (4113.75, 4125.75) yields 0.2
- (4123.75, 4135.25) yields 0.4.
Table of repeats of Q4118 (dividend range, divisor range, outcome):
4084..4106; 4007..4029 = 0.78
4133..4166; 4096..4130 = 1.14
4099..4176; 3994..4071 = 0.91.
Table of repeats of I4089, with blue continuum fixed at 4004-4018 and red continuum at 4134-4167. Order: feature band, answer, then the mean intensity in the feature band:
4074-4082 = 0.00 mag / 24.2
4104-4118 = 0.19 mag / 20.3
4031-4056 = -0.05 mag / 25.5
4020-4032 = 0.01 mag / 24.3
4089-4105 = 0.28 mag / 18.8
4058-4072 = -0.06 mag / 25.8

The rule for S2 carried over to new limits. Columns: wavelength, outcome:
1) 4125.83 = 27.3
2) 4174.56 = 22.7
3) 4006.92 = 24.9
